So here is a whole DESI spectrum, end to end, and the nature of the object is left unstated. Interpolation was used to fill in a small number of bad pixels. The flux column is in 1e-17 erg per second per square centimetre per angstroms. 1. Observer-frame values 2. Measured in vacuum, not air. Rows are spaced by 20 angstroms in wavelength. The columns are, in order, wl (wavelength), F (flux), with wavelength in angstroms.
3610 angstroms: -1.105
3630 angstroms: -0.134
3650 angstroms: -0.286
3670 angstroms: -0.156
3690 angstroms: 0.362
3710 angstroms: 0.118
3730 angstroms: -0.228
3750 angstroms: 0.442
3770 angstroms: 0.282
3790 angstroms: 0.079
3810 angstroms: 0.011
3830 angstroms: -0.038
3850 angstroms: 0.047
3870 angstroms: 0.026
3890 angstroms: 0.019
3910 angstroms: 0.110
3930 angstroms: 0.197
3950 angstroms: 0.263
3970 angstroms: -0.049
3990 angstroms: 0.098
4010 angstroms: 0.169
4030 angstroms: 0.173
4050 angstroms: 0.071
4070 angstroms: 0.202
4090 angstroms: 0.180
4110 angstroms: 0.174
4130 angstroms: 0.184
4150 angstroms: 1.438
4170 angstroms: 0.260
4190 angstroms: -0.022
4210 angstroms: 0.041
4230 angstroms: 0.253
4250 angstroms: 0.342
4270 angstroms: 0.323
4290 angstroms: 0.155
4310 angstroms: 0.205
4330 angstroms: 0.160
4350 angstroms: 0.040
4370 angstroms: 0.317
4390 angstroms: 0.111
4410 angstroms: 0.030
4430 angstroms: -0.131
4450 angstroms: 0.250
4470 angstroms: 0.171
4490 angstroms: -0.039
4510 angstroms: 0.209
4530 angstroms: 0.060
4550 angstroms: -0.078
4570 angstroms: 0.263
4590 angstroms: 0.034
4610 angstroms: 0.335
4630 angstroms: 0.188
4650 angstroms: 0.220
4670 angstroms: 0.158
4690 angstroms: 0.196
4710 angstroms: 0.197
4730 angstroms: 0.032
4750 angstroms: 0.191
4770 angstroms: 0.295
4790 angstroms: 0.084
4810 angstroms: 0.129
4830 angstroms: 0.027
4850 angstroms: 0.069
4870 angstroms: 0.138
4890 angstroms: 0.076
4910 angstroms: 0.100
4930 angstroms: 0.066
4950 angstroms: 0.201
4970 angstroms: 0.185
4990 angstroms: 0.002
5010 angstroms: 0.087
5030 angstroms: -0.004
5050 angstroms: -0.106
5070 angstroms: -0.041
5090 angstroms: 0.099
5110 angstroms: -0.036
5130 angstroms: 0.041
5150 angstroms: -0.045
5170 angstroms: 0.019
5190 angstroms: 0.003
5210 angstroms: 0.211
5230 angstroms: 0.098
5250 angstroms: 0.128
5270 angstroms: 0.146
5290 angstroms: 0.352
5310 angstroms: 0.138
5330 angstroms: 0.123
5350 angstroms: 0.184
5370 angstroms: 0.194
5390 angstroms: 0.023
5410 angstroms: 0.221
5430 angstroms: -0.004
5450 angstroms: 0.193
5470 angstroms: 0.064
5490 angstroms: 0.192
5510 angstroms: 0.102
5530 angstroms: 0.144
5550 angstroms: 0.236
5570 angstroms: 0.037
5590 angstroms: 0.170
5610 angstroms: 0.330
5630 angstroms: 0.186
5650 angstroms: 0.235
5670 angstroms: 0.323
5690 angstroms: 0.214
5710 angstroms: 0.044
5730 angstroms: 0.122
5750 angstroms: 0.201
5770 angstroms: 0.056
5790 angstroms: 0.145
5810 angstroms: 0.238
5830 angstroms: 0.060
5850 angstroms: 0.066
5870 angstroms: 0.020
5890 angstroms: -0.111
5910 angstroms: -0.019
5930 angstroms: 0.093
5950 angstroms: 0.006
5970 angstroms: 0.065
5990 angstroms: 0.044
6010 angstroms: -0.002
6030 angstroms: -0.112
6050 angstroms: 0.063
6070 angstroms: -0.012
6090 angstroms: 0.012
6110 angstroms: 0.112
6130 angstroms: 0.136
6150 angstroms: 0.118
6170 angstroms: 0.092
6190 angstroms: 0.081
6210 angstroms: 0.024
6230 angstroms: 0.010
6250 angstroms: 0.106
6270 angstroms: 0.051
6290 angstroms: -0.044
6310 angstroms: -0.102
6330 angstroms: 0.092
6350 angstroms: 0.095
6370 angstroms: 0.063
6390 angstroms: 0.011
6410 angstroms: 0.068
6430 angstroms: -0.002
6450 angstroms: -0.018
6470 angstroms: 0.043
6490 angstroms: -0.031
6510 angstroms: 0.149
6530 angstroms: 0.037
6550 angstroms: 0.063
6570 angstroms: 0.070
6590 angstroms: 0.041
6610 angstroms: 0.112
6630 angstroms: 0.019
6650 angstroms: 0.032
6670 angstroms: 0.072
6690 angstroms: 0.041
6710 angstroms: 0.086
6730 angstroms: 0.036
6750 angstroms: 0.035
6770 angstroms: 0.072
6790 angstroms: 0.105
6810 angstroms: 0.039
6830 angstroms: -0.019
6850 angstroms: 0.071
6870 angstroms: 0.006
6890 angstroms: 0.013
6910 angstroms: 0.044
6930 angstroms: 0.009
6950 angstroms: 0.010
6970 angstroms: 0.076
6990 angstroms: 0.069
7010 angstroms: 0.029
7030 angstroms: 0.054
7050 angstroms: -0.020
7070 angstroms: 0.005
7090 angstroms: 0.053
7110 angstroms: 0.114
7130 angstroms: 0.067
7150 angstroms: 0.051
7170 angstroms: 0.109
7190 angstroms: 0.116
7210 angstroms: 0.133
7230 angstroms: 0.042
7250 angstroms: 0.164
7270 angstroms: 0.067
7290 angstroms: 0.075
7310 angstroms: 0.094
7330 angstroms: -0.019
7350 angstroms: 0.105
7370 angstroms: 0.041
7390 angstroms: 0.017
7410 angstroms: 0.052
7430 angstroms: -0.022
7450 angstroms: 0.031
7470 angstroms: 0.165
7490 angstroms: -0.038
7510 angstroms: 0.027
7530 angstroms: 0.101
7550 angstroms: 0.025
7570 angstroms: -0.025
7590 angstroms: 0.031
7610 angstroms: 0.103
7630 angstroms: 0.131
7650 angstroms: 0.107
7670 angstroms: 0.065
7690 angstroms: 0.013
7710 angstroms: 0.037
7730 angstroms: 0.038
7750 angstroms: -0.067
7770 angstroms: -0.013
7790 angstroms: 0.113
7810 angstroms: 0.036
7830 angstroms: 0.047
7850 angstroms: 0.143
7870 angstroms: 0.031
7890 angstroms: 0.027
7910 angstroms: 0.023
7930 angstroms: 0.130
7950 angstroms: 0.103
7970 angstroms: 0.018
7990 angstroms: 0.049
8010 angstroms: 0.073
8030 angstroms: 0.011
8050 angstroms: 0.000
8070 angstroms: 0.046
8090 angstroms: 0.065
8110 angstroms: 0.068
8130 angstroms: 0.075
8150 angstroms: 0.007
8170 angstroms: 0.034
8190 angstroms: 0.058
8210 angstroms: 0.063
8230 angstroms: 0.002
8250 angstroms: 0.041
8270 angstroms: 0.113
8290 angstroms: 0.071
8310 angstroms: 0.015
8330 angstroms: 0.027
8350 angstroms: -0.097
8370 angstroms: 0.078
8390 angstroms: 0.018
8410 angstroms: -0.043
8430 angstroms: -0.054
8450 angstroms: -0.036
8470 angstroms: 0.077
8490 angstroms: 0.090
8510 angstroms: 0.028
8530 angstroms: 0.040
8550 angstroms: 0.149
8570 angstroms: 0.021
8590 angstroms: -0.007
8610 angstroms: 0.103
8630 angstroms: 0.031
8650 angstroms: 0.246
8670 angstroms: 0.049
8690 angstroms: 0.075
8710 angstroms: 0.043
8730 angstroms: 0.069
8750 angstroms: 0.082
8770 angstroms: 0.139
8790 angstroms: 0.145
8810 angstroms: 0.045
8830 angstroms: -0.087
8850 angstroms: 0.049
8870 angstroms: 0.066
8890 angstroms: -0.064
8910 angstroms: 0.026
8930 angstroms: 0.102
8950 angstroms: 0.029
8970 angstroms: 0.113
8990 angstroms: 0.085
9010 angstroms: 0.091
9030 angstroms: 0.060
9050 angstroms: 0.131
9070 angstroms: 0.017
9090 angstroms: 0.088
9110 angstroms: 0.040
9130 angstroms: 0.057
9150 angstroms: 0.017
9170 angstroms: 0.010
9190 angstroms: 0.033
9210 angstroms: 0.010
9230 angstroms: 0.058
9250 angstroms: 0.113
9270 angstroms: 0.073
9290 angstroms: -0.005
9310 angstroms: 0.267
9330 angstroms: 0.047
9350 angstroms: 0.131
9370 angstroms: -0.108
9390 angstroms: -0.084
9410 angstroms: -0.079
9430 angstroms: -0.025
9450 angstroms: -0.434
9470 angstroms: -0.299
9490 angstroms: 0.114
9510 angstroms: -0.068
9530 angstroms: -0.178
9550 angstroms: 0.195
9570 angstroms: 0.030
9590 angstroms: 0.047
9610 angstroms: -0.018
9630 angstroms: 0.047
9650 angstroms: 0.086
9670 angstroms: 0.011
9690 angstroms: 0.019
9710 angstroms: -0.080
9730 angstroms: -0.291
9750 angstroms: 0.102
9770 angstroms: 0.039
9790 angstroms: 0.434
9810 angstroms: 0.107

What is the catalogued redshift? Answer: 2.41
